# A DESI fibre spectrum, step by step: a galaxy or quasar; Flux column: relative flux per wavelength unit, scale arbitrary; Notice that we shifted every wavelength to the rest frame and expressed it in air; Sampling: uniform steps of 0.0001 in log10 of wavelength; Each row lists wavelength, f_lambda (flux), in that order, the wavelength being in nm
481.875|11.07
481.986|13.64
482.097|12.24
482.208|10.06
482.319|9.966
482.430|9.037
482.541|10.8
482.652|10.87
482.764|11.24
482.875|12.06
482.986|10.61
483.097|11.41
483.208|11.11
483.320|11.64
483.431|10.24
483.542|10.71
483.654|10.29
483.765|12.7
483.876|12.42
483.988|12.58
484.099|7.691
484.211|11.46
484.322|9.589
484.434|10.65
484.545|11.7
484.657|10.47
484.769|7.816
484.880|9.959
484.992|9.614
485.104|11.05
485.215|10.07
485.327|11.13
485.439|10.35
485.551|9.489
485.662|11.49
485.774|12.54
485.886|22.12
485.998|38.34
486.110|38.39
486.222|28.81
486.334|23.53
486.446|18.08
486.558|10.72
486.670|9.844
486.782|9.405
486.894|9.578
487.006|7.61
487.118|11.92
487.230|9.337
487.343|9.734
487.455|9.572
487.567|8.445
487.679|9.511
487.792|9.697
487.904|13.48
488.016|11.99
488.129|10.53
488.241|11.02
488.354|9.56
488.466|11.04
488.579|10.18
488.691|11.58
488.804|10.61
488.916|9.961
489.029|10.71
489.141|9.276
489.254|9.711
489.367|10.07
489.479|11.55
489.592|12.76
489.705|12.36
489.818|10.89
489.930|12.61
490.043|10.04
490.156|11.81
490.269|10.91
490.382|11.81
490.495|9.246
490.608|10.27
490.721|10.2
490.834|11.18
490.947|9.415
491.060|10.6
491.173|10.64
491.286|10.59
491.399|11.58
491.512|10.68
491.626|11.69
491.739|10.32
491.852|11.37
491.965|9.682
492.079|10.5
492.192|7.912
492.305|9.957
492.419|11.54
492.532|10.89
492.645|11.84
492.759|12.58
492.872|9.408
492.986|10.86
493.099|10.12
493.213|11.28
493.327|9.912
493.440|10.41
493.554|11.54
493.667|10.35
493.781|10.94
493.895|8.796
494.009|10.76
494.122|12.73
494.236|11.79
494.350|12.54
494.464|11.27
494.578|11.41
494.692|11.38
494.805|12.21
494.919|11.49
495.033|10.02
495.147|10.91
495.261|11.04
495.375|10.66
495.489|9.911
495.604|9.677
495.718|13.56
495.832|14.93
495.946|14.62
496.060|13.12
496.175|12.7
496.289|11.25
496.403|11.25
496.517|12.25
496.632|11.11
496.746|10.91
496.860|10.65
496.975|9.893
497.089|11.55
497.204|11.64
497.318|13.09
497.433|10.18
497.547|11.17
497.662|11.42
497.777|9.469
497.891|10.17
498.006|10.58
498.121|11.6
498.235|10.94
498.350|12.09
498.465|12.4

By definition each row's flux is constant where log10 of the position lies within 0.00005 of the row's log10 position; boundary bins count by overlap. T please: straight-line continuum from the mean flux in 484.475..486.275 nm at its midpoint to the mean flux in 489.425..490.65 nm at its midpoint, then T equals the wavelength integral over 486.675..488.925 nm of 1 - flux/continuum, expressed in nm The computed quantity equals 0.53 nm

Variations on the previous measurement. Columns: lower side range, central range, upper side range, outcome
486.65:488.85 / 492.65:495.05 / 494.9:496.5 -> 0.079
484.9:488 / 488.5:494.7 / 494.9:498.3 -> 0.928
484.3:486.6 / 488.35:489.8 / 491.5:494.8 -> 0.283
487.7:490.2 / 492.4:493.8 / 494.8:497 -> 0.058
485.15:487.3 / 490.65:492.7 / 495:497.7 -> 0.449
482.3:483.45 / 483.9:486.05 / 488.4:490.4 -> -0.313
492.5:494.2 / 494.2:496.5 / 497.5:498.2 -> -0.214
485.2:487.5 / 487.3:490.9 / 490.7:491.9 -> 0.580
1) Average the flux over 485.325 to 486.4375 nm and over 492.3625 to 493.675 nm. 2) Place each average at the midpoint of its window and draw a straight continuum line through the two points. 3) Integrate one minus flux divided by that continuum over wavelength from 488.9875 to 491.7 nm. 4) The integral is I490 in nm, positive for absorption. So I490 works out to 0.70 nm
